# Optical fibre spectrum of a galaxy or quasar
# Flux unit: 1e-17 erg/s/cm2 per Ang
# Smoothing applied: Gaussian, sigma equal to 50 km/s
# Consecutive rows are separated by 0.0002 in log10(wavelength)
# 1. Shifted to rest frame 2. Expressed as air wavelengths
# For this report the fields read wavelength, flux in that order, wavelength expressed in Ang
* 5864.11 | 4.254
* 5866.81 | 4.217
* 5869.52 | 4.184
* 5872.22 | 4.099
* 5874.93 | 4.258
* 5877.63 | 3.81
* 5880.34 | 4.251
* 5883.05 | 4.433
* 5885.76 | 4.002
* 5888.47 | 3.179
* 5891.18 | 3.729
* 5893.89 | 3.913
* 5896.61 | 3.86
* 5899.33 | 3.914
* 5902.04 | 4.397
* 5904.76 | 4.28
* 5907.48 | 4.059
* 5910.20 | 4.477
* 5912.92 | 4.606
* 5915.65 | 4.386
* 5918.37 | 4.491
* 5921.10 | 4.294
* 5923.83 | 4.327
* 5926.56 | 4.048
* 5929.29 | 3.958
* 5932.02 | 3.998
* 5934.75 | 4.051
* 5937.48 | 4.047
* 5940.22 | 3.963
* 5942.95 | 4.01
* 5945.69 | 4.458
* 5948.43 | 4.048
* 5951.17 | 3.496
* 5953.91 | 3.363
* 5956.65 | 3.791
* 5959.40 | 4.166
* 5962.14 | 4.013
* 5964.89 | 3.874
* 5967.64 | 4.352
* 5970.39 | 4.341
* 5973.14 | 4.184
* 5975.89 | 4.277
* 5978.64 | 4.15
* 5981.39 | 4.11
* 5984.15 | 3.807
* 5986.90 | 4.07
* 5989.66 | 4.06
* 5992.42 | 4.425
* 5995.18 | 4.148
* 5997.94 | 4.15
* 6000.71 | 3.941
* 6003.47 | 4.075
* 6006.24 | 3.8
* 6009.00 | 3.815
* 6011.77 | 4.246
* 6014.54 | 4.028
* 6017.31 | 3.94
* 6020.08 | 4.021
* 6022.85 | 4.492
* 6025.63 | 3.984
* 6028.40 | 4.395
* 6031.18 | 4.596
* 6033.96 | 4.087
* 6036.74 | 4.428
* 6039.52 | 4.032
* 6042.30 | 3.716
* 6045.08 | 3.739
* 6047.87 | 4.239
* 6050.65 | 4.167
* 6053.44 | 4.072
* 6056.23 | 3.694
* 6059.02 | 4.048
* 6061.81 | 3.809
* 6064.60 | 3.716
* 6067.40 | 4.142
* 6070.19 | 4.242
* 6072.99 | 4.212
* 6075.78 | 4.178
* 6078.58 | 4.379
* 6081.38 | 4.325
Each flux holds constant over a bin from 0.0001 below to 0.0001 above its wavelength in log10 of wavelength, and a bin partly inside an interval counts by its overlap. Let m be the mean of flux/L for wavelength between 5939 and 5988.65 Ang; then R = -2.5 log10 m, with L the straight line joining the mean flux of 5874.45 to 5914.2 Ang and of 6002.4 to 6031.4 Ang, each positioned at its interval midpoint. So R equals 0.018 mag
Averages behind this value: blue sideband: 4.07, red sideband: 4.11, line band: 4.03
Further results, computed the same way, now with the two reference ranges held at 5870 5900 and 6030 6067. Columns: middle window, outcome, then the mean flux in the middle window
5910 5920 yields -0.13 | 4.49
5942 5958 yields 0.04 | 3.86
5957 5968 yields -0.02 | 4.05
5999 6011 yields 0.02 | 3.93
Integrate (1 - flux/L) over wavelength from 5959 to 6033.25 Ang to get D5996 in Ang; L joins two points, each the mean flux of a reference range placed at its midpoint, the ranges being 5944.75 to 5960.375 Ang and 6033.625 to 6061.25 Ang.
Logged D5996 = -3.7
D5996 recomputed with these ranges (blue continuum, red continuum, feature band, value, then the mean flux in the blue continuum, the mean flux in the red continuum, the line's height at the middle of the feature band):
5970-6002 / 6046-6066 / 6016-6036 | -1.0 Ang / 4.13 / 3.96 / 4.03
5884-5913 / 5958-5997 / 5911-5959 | -0.1 Ang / 4.02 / 4.14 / 4.08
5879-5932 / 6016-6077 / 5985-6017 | 0.3 Ang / 4.13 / 4.09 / 4.1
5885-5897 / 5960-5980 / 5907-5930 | -2.6 Ang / 3.71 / 4.17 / 3.87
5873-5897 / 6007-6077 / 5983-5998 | -0.3 Ang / 3.94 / 4.08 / 4.03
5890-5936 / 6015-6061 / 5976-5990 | 0.2 Ang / 4.17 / 4.1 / 4.13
